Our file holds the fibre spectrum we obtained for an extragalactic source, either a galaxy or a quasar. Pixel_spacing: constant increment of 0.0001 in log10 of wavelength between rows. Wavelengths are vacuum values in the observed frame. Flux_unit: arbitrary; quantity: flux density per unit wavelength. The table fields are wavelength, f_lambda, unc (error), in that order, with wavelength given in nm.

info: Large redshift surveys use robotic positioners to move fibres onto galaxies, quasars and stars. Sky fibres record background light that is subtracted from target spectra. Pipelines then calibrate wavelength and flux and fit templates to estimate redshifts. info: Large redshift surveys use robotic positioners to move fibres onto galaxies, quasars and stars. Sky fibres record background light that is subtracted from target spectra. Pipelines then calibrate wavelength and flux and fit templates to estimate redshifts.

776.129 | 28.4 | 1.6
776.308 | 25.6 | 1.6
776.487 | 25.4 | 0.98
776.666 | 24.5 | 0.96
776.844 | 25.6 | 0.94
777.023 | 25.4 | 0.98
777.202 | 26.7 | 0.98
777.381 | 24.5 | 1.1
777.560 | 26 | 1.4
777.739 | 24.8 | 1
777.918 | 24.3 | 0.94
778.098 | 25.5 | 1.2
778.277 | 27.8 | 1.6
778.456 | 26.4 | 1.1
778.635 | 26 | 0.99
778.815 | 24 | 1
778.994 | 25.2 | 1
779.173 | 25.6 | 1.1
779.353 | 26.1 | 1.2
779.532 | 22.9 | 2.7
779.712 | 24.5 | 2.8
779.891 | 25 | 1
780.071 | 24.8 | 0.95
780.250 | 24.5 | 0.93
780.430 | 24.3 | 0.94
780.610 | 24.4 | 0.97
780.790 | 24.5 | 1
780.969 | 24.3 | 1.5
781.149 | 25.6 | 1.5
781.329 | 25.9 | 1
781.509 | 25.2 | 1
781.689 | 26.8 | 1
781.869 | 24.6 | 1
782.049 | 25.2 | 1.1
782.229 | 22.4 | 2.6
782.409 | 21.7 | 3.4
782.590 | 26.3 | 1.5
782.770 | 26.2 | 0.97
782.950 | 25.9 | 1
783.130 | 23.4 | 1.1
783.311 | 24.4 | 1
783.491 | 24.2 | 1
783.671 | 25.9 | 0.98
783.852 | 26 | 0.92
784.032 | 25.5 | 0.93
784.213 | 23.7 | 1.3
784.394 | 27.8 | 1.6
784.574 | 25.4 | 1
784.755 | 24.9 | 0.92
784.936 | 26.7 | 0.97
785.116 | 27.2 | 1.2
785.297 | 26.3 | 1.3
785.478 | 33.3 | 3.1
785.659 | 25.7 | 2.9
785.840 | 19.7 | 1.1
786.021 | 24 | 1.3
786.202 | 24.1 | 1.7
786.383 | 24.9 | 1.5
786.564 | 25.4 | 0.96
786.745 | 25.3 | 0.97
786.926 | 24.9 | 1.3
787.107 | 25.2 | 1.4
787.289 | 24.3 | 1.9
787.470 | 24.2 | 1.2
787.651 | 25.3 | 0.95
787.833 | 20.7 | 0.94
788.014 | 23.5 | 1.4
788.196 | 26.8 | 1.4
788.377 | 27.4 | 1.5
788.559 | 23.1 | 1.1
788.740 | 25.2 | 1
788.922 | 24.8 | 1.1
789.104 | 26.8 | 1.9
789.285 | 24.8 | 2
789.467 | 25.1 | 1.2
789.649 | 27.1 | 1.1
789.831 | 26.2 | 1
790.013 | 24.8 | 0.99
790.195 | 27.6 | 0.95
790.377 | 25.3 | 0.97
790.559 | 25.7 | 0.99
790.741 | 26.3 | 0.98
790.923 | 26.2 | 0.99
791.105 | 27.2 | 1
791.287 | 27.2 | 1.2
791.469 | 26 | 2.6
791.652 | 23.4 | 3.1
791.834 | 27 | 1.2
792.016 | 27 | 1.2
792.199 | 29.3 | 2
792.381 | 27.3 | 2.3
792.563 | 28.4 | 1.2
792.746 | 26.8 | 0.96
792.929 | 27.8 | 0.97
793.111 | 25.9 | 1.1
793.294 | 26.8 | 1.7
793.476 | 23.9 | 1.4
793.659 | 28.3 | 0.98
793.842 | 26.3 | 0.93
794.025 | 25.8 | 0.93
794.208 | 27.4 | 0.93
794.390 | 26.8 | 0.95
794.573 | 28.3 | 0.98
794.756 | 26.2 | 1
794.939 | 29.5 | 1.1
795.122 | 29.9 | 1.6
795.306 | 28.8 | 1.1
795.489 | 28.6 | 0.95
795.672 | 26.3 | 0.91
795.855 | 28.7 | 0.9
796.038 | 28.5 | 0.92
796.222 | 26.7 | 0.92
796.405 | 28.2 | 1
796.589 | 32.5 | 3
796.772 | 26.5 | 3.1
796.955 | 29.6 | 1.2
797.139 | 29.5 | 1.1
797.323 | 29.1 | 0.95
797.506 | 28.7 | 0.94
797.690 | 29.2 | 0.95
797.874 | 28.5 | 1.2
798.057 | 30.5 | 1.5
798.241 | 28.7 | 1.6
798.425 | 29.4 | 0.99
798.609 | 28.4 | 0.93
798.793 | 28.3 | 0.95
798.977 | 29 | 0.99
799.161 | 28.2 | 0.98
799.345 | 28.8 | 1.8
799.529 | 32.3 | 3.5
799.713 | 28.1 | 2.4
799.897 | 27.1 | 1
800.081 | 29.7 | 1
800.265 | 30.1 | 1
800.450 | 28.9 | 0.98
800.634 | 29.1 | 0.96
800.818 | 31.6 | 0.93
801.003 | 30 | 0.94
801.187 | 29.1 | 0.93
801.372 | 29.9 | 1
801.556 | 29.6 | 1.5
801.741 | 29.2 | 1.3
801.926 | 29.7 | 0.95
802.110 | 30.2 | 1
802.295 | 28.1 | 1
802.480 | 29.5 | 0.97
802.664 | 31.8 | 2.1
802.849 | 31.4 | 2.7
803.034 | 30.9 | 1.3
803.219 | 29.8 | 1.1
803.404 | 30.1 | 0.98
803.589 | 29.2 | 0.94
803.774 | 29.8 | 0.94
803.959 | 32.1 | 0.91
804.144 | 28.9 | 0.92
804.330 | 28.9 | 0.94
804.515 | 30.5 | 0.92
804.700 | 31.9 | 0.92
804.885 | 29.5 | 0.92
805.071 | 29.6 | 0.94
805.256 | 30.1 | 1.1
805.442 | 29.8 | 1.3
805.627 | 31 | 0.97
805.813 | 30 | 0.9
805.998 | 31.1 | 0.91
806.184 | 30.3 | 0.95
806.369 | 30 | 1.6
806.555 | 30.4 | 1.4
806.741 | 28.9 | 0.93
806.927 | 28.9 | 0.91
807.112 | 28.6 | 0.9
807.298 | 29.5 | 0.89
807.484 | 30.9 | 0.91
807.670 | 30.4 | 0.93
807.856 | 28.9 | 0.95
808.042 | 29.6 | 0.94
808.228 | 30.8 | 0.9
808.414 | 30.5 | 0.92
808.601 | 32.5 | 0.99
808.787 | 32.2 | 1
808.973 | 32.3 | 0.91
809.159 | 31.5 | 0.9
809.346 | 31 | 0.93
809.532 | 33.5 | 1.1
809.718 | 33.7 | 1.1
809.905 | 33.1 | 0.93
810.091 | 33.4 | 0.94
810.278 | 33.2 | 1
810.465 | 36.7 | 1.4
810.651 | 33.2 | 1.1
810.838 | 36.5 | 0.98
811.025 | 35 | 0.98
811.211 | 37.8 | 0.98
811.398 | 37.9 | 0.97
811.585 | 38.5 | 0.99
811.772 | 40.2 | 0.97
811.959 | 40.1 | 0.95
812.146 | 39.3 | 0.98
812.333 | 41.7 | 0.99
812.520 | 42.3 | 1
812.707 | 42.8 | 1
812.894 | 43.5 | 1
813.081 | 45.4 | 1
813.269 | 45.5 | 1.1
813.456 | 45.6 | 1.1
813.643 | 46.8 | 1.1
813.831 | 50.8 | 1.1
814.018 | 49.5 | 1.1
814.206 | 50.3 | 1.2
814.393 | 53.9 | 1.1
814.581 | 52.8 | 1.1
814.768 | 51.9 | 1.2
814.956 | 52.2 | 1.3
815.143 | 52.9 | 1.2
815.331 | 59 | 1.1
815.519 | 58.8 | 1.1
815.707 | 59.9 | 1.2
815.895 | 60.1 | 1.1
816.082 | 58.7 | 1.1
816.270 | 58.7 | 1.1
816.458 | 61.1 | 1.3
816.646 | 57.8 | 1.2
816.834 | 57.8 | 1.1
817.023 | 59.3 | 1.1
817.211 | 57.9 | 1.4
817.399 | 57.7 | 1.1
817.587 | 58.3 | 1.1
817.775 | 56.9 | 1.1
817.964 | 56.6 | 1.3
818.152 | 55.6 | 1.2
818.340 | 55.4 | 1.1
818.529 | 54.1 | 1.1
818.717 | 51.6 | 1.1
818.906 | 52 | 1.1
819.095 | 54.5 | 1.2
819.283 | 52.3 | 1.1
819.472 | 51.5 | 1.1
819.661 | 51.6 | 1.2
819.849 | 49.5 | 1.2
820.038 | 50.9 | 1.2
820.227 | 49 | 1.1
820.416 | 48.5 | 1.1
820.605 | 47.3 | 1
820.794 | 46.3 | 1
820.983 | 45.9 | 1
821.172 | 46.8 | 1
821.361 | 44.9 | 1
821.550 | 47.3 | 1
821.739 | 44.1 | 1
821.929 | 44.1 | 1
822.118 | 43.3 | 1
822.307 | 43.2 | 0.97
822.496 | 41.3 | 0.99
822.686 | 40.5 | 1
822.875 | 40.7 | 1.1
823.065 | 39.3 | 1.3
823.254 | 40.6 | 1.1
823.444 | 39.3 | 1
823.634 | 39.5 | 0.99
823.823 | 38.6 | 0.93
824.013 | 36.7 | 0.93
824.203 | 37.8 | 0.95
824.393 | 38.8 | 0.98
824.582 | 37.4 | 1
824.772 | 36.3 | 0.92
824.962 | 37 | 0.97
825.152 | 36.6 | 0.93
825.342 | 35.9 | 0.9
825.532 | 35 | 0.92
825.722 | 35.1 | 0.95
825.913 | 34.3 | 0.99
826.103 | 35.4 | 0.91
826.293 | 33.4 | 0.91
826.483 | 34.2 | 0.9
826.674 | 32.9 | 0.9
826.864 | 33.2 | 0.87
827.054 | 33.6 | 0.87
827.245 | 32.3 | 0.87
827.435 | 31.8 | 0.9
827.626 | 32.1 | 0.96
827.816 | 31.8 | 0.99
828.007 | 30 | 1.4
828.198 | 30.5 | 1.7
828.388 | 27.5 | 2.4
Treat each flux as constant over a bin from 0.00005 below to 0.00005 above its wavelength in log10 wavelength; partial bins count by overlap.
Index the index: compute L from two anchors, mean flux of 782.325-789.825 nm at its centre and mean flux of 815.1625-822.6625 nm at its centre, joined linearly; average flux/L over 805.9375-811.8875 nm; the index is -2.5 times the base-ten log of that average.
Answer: 0.33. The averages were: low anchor 25.2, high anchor 52.4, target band 32.6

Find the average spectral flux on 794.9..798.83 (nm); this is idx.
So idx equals 28.8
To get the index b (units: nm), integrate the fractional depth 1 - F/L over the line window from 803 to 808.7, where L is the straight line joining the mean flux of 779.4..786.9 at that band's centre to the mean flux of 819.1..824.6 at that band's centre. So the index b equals 0.98 nm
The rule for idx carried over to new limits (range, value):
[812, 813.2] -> 42.4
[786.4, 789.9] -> 25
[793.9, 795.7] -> 27.8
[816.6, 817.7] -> 58.1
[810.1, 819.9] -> 49.6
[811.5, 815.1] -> 46.1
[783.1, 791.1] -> 25.4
